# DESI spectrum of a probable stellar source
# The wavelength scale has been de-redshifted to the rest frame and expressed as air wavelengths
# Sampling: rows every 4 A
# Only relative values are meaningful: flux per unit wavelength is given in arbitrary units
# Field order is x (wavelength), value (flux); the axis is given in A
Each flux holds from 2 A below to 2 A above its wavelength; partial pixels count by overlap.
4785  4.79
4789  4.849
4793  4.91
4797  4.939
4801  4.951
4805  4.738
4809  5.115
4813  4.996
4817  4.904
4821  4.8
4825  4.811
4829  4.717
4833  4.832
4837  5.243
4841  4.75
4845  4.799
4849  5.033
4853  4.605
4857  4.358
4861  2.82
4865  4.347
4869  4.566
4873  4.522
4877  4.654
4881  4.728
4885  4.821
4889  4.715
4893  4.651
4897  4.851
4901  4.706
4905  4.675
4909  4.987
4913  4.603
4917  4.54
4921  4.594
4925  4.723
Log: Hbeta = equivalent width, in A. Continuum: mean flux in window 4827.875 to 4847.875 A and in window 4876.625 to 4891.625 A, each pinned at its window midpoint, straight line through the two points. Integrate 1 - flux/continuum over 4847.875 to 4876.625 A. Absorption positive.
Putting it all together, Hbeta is 2.91 A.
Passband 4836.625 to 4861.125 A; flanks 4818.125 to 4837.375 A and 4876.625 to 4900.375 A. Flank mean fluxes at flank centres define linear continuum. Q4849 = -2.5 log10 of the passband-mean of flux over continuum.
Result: 0.050 mag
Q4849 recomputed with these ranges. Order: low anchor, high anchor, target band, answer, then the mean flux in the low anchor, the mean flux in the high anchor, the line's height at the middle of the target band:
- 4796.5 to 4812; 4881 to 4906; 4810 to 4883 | 0.05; 4.94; 4.74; 4.84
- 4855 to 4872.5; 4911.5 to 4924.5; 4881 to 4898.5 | -0.10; 4.07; 4.59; 4.32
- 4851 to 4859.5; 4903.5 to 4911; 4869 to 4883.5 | -0.01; 4.38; 4.84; 4.57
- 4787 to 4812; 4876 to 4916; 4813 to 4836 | 0.01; 4.92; 4.74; 4.87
